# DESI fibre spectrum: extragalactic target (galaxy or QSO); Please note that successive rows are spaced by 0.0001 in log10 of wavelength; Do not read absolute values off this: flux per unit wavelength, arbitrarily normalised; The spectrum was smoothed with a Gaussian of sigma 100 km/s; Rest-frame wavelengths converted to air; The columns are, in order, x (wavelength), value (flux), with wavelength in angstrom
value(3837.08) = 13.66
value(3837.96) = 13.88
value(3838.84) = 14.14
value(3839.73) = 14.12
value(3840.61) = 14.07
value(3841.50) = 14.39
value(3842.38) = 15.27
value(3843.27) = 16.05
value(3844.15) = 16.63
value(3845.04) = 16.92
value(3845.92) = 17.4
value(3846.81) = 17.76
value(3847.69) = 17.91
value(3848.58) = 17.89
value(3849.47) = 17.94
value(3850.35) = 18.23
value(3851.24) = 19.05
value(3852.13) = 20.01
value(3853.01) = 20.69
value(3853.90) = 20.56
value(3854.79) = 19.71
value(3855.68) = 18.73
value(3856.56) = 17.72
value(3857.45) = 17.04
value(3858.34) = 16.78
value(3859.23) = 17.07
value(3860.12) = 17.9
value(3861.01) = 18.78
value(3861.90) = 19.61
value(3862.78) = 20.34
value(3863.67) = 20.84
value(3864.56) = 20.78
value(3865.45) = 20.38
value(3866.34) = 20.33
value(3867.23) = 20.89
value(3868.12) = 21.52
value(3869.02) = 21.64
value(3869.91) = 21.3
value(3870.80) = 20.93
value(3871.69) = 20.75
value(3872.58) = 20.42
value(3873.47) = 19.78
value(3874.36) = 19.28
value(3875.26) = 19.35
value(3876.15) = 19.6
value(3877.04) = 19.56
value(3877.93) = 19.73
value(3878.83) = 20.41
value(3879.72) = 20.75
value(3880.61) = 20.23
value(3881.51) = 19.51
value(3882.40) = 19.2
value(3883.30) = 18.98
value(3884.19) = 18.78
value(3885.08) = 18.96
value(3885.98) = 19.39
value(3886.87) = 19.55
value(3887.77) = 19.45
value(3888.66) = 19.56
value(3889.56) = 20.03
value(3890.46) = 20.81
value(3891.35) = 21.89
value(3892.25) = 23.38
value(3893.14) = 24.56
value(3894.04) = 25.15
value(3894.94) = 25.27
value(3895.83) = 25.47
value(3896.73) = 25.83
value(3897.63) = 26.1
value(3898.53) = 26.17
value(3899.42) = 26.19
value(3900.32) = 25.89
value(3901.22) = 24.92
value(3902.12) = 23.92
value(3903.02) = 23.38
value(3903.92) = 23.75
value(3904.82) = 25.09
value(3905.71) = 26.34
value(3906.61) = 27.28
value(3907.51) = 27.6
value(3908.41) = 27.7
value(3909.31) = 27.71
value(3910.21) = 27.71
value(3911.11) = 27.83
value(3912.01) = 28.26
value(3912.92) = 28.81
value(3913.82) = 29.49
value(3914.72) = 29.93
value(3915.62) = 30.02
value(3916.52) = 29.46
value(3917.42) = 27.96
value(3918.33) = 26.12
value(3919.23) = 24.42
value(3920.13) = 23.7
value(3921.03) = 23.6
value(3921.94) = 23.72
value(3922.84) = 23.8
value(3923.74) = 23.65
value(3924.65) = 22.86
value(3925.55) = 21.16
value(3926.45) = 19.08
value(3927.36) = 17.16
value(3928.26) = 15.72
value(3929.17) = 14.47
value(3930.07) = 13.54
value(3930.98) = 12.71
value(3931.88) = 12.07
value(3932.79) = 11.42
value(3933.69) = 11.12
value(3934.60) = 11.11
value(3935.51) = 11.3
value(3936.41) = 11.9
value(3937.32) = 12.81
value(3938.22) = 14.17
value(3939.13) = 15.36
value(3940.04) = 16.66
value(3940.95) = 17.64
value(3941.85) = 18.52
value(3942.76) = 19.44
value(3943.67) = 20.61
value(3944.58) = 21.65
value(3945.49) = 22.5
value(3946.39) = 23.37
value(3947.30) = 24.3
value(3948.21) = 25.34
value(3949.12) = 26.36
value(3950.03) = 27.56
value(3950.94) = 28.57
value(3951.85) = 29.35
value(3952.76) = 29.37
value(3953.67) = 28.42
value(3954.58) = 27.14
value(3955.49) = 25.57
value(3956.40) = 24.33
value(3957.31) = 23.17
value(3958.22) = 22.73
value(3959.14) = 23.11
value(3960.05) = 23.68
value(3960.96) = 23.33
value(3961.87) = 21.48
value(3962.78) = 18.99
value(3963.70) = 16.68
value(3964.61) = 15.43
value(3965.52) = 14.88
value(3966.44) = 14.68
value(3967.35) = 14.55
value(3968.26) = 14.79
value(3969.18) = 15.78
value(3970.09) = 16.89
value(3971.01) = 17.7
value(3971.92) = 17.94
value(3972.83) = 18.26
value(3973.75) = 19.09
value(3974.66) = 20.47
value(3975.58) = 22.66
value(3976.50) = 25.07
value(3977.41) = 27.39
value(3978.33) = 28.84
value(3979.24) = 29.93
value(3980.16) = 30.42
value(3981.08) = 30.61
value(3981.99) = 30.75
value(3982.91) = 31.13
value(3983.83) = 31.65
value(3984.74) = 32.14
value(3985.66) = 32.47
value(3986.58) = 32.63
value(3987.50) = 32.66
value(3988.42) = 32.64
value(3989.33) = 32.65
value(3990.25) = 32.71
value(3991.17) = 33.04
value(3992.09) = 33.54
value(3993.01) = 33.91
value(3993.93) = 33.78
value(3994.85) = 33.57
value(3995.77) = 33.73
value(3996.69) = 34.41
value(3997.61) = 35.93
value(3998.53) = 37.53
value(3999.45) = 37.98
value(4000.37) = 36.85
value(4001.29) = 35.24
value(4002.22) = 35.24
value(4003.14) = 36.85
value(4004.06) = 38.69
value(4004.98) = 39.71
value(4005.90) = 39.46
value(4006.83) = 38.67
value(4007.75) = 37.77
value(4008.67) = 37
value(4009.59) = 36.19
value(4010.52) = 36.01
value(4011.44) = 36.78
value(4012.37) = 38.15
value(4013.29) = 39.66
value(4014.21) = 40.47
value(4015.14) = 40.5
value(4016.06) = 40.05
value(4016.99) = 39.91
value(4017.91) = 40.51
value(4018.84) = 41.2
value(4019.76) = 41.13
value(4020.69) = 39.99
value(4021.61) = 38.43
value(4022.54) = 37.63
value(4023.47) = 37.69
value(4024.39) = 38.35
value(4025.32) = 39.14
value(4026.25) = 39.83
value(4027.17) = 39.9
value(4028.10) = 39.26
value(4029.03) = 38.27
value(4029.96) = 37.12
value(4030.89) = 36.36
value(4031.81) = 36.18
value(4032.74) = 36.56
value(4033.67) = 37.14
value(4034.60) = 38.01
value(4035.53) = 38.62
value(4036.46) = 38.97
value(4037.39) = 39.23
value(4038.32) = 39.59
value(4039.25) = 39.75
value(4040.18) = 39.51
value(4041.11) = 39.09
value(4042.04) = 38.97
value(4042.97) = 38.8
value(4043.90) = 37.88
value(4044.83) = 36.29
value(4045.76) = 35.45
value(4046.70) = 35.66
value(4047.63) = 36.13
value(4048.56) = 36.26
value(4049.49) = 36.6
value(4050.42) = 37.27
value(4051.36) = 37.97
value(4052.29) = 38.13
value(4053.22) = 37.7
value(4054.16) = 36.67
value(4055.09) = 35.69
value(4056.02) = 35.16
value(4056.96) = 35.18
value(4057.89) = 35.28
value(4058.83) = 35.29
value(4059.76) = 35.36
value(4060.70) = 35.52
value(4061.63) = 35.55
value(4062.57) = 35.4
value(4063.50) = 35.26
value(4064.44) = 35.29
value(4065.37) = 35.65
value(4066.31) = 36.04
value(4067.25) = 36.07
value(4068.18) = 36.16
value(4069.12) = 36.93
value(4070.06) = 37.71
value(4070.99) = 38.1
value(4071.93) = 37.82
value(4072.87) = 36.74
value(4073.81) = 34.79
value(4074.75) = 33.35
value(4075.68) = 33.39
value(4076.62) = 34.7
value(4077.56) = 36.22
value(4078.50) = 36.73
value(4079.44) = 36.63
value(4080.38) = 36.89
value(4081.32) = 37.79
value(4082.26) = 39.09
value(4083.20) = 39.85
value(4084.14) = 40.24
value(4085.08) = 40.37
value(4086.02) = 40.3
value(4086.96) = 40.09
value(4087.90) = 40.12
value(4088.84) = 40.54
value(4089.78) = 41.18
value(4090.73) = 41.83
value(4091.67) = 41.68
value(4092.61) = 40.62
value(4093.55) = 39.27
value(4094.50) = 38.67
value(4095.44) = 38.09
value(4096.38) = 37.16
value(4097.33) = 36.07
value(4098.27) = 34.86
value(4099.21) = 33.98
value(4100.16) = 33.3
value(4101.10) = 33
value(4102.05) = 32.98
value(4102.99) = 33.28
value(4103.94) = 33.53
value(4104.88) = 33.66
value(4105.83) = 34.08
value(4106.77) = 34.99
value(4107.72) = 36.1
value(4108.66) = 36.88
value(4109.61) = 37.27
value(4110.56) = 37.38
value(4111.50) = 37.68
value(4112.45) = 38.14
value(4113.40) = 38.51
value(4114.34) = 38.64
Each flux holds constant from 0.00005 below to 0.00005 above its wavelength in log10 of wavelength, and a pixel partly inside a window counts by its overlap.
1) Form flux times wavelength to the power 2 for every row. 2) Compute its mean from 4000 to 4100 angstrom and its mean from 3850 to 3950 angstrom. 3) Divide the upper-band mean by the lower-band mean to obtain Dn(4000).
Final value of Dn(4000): 1.92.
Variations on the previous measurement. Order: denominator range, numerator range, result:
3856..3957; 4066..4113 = 1.87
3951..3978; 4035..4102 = 1.84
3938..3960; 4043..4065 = 1.64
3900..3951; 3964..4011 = 1.40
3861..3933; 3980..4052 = 1.75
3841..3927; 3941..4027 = 1.44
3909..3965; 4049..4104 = 1.82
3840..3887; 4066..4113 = 2.18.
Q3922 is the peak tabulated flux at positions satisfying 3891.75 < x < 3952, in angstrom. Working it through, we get 30.02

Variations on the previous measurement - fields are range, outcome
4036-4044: 39.75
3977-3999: 37.53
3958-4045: 41.2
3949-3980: 29.93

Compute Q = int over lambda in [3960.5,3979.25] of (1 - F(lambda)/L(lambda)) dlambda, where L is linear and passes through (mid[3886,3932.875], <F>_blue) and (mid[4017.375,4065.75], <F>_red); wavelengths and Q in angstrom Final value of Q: 6.6 angstrom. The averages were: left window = 23.5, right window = 37.5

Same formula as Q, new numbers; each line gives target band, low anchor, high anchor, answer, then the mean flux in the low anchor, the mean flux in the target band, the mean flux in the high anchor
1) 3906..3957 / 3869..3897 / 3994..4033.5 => 8.9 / 20.9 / 22.2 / 37.9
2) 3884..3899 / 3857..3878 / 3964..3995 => -0.9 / 19.8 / 22.5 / 25.9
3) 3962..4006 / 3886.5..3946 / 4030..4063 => 2.7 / 21.9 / 28.3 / 37.1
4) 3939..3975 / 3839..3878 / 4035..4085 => 8.3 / 18.7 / 21.2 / 36.9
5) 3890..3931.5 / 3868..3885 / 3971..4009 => -1.5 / 20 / 24.3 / 31.9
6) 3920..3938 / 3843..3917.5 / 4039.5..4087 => 6.3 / 21.9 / 16.7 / 36.8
